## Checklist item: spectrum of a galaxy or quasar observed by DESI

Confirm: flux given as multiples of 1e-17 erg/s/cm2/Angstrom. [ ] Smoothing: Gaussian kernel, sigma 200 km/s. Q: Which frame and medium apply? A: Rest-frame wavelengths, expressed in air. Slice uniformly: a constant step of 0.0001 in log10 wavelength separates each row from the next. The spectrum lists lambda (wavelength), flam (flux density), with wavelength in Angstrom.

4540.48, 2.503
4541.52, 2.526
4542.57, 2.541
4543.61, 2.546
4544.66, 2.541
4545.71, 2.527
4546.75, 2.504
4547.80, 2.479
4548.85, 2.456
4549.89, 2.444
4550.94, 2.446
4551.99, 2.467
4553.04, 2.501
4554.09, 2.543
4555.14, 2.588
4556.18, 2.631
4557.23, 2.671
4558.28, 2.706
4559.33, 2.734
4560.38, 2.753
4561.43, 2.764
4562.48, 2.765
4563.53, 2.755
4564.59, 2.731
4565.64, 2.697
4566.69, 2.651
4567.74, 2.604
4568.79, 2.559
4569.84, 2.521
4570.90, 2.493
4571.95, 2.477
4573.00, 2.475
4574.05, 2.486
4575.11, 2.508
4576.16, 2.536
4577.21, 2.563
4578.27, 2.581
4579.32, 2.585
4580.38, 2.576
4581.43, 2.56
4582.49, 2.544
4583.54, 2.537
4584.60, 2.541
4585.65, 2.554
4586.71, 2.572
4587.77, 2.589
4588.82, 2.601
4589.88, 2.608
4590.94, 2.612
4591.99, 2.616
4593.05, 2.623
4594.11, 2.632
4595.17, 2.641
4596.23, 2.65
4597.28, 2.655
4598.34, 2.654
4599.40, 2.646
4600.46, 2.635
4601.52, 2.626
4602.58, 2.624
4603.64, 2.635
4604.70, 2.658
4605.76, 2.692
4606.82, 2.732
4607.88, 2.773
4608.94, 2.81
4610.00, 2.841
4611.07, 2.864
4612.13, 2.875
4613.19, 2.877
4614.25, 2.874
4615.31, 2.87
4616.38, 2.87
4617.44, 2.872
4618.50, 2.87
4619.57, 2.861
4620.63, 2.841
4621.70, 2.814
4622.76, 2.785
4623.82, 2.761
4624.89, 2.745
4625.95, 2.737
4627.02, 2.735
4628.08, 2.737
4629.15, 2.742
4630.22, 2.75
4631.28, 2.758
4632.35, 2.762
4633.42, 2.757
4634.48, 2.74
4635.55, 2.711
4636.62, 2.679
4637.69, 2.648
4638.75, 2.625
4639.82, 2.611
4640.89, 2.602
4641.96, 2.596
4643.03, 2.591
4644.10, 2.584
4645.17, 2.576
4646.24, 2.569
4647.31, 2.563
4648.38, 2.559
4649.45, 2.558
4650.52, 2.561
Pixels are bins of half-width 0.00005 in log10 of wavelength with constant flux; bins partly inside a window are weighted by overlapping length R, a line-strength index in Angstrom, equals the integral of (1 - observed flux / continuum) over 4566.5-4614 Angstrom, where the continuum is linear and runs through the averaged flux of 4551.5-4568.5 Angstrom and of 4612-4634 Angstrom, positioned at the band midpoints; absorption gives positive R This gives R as 1.8 Angstrom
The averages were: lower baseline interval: 2.66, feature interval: 2.63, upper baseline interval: 2.8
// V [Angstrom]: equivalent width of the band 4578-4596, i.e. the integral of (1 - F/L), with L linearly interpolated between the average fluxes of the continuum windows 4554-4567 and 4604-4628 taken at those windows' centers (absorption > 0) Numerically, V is 1.1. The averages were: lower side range 2.7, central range 2.59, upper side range 2.81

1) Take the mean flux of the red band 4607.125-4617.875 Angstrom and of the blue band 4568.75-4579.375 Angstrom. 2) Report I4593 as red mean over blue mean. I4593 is 1.1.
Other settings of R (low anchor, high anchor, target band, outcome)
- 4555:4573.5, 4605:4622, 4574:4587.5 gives 0.8 Angstrom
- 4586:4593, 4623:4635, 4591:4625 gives -1.0 Angstrom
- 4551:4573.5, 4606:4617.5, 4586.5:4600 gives 0.6 Angstrom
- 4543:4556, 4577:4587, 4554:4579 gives -0.8 Angstrom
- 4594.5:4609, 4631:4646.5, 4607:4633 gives -1.4 Angstrom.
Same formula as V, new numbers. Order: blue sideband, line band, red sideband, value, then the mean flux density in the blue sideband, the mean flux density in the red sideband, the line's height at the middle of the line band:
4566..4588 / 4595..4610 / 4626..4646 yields -0.4 Angstrom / 2.55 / 2.68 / 2.6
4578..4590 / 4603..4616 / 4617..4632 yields -0.4 Angstrom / 2.57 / 2.79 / 2.71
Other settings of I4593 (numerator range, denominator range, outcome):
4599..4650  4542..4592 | 1.06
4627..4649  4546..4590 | 1.03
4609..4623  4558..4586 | 1.10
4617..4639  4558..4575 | 1.05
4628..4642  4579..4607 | 1.03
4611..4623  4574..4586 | 1.12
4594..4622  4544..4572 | 1.06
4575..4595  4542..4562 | 1.00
